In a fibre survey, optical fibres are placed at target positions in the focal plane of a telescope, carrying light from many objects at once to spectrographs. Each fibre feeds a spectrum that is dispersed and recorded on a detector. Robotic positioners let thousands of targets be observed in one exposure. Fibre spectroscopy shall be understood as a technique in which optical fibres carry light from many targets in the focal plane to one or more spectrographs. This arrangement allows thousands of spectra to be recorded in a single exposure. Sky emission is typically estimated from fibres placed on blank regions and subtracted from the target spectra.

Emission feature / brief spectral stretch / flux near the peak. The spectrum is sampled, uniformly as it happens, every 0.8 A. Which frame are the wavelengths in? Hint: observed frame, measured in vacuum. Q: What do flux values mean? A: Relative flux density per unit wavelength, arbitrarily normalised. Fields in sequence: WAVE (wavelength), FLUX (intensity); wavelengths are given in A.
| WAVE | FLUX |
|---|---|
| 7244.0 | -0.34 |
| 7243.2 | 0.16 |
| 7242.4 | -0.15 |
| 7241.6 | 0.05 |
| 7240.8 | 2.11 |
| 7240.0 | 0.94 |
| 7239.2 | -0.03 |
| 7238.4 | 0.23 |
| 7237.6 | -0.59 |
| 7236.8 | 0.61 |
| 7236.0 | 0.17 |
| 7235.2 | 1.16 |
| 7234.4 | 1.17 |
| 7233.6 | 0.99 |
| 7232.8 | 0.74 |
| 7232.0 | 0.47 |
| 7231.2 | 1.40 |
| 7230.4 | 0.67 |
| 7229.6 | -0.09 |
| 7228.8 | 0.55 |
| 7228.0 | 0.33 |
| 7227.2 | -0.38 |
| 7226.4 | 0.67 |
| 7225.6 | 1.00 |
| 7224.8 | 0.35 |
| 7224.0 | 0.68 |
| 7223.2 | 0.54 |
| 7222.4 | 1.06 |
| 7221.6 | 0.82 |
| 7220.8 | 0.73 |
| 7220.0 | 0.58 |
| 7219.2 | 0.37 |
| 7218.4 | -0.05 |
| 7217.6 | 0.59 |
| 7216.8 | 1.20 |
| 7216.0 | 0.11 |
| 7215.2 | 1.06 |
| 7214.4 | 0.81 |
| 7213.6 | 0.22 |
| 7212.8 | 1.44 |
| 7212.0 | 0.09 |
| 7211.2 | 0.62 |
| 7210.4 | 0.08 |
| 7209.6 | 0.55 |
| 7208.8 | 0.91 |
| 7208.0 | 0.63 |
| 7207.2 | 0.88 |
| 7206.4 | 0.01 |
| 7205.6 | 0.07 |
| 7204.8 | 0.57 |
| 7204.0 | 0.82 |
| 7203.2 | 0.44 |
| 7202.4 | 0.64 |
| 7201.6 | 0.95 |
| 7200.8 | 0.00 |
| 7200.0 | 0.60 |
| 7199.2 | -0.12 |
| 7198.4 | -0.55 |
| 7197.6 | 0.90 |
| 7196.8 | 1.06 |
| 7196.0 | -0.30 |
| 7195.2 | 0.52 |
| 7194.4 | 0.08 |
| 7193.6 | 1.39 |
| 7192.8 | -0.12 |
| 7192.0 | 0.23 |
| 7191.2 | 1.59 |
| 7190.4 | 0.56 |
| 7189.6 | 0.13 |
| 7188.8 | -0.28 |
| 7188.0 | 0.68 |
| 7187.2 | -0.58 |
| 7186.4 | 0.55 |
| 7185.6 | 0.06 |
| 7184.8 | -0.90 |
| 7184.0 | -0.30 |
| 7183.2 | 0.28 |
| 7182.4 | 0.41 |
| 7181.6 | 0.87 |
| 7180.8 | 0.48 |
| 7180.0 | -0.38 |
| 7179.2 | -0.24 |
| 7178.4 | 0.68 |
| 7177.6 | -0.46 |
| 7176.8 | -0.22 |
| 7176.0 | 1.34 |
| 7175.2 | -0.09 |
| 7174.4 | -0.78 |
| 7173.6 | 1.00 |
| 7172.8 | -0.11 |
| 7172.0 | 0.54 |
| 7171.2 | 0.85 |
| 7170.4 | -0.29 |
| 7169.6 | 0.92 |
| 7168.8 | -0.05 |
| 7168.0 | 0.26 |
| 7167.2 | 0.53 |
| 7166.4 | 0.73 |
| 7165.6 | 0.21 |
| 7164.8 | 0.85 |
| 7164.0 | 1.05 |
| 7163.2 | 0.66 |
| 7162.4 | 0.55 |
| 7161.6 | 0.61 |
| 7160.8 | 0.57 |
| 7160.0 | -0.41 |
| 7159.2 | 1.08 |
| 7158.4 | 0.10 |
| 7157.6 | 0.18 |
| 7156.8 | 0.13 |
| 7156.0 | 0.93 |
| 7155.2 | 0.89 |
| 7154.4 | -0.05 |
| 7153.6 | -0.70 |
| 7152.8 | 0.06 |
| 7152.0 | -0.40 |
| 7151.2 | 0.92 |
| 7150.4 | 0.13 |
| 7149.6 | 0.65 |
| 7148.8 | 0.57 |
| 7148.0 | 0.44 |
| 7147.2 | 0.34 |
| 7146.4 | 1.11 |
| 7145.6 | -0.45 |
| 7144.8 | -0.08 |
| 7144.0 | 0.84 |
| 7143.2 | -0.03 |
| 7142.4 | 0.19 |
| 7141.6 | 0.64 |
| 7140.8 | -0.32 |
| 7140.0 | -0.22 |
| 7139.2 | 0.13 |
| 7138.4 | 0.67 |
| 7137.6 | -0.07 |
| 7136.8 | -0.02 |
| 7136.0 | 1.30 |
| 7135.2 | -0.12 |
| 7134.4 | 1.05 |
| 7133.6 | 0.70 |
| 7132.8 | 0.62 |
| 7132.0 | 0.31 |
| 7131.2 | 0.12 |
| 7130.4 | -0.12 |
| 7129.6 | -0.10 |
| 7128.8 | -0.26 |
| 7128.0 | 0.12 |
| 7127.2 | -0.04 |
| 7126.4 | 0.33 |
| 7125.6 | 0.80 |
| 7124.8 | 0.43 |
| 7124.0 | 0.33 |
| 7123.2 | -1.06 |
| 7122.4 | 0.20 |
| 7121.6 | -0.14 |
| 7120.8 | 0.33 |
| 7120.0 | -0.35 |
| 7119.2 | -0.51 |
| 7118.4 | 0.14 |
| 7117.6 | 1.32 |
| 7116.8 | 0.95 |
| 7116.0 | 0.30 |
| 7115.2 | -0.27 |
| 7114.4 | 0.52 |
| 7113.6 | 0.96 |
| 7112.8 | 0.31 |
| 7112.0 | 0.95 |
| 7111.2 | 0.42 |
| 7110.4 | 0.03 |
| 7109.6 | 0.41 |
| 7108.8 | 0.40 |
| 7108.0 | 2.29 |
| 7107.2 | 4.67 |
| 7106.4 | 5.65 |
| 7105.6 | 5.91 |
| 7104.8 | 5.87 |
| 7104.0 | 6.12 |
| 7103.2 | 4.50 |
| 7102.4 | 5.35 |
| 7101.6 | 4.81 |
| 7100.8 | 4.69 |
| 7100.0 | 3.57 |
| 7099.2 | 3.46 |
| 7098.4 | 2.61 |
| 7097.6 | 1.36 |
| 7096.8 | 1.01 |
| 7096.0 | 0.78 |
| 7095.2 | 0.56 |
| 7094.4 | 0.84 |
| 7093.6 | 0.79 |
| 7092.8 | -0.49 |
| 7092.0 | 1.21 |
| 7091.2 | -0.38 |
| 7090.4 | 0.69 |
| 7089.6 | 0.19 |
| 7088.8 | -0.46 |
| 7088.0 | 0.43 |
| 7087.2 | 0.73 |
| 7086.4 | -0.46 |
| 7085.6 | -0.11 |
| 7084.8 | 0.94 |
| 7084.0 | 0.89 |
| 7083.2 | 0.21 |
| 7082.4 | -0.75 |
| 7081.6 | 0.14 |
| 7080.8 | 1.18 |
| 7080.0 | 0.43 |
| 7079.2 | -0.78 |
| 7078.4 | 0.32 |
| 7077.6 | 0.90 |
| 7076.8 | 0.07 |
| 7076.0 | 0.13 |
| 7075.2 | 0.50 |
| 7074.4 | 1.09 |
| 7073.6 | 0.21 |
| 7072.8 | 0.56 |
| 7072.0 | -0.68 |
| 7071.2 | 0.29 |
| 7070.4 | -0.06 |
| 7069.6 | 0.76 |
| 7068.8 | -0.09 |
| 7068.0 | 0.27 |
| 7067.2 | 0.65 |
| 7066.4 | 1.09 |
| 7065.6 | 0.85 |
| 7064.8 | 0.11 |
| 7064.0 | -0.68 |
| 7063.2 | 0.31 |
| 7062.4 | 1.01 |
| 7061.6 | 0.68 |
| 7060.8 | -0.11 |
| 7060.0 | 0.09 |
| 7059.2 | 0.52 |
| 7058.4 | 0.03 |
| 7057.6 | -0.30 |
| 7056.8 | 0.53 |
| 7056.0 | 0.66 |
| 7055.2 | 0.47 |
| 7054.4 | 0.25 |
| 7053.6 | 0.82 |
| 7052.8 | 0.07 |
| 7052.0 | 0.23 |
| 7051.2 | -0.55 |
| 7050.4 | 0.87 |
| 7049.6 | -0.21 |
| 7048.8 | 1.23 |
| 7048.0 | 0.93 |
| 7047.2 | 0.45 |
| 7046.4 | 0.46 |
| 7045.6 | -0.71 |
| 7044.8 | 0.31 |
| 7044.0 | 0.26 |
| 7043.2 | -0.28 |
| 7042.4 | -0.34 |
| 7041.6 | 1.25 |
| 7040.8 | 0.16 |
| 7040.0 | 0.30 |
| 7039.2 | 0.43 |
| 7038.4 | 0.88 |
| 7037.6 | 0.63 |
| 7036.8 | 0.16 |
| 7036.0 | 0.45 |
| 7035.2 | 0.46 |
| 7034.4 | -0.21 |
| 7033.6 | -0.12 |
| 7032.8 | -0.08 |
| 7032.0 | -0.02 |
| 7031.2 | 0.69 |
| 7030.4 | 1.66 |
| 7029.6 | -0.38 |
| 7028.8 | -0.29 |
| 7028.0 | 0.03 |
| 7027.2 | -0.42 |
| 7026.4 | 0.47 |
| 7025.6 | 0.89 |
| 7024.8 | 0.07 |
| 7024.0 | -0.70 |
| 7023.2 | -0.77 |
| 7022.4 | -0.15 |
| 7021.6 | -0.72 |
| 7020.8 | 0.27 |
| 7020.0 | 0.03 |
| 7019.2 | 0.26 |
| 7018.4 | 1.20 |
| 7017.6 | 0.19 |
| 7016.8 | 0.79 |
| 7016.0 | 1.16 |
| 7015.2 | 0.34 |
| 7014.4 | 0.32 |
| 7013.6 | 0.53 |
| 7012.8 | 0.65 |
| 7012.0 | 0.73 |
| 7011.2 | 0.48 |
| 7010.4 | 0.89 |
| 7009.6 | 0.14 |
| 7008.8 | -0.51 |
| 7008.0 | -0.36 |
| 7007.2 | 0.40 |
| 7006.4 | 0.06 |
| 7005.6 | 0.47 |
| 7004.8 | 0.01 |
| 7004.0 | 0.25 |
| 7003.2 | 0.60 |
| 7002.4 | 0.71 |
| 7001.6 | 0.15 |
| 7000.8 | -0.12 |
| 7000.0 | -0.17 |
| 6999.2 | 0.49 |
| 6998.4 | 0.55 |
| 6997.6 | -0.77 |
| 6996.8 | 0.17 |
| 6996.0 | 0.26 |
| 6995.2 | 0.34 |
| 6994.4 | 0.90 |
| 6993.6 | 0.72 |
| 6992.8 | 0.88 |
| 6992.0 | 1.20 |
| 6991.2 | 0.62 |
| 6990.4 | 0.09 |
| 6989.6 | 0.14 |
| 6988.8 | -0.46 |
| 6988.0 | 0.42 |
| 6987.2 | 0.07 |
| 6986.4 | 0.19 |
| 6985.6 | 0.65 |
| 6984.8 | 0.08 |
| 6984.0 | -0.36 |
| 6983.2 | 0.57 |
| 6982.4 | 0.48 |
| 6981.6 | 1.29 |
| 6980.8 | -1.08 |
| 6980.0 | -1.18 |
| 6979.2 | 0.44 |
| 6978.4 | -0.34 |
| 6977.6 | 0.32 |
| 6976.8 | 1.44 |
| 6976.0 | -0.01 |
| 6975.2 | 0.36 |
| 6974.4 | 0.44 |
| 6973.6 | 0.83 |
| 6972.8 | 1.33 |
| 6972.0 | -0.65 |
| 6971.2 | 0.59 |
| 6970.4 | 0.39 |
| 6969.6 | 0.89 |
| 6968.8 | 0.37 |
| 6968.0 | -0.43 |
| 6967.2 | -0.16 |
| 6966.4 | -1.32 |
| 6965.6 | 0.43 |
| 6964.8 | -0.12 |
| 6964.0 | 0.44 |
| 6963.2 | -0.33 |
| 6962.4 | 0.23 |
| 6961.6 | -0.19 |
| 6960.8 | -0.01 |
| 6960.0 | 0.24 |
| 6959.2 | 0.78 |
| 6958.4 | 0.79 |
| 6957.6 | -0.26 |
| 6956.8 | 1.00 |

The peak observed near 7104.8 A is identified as [O II] 3727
